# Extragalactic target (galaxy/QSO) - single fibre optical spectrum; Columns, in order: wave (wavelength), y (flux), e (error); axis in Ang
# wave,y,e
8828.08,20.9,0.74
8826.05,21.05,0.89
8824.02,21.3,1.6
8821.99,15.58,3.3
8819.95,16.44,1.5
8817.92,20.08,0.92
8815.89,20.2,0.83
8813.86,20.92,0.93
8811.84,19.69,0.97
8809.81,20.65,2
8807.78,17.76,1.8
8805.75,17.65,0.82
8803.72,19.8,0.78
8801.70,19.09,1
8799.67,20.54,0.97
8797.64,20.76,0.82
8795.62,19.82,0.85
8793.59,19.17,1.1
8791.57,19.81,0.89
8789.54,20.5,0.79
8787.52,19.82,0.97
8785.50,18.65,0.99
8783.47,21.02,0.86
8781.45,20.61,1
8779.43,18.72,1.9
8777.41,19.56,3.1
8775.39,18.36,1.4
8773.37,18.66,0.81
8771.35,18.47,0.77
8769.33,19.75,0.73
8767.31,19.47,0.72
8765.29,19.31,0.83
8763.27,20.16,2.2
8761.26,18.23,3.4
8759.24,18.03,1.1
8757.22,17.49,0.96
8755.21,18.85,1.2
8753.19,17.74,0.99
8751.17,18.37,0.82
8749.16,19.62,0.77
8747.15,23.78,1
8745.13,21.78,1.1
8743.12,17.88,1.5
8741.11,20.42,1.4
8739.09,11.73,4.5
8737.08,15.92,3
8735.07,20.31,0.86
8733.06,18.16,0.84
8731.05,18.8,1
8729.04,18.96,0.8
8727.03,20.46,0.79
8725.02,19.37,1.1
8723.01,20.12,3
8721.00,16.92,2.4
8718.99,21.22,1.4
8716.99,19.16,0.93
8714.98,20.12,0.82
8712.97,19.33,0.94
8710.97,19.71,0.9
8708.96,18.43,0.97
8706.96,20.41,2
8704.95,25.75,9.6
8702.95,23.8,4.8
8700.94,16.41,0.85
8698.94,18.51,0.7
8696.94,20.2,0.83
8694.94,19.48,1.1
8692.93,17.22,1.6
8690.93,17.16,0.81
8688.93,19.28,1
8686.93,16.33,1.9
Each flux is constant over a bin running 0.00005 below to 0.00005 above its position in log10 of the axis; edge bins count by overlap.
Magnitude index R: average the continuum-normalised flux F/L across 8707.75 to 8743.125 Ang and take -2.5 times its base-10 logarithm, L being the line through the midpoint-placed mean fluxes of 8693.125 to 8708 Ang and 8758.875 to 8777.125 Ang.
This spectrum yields 0.07 mag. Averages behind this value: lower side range 20.5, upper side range 19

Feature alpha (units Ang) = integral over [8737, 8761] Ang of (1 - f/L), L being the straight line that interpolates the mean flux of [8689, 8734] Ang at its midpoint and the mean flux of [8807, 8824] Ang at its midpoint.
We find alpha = 0.99 Ang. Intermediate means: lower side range 19.5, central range 18.6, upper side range 19.1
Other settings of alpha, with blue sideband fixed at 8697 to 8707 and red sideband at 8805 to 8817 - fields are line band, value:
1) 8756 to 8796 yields 1.43 Ang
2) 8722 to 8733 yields 0.64 Ang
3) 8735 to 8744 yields 1.56 Ang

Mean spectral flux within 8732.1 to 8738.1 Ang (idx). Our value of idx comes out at 18.1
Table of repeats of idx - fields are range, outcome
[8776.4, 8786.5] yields 19.7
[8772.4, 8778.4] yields 18.9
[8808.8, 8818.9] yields 20.3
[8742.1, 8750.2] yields 20.8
